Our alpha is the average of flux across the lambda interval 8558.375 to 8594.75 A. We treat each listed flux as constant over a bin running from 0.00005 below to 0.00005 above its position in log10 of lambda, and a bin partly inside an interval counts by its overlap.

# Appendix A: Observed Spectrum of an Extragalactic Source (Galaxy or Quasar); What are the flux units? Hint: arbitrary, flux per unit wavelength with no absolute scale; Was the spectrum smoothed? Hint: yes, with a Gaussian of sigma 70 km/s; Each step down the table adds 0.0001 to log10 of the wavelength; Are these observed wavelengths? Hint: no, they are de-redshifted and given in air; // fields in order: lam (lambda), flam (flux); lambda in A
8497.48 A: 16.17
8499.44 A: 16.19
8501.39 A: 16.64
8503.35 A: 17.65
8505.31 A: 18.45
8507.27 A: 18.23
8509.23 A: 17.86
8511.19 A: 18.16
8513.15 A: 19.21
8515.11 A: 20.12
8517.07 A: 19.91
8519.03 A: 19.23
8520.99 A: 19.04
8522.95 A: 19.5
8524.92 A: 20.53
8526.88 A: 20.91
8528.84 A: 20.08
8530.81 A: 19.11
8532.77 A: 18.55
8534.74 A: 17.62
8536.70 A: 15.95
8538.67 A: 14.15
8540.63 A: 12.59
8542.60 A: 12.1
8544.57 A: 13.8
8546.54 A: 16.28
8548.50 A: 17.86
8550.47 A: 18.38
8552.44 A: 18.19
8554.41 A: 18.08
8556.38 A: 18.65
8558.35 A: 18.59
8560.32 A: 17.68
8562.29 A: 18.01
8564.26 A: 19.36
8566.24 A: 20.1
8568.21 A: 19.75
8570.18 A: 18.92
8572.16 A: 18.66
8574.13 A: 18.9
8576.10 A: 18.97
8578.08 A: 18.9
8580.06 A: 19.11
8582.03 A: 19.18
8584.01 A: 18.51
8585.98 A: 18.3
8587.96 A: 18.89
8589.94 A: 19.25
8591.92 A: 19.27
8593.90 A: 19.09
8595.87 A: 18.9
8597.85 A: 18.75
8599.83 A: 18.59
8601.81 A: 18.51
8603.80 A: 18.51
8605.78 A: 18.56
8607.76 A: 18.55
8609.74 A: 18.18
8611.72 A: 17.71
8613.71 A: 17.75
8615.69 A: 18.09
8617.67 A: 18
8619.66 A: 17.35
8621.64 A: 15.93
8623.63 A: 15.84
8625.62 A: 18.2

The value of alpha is 18.9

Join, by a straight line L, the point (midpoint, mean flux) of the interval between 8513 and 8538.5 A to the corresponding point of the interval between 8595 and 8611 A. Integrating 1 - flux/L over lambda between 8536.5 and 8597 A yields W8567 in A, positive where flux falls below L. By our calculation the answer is 2.78 A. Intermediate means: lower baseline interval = 19.1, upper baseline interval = 18.6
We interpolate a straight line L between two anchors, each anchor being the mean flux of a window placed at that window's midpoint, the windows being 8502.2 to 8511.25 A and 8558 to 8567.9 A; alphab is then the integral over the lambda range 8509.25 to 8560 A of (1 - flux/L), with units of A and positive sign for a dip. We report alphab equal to 1.5 A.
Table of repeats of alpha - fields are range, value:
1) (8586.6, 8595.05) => 19.1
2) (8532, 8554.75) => 16.1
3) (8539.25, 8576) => 17.6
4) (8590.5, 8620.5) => 18.4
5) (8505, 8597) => 18.3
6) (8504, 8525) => 19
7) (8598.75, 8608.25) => 18.5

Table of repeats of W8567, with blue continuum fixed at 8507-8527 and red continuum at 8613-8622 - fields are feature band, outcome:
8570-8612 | -1.7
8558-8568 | -0.2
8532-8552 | 3.3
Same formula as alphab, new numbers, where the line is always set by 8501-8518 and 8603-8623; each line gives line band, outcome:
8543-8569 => 0.4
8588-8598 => -0.6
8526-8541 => 0.7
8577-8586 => -0.4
